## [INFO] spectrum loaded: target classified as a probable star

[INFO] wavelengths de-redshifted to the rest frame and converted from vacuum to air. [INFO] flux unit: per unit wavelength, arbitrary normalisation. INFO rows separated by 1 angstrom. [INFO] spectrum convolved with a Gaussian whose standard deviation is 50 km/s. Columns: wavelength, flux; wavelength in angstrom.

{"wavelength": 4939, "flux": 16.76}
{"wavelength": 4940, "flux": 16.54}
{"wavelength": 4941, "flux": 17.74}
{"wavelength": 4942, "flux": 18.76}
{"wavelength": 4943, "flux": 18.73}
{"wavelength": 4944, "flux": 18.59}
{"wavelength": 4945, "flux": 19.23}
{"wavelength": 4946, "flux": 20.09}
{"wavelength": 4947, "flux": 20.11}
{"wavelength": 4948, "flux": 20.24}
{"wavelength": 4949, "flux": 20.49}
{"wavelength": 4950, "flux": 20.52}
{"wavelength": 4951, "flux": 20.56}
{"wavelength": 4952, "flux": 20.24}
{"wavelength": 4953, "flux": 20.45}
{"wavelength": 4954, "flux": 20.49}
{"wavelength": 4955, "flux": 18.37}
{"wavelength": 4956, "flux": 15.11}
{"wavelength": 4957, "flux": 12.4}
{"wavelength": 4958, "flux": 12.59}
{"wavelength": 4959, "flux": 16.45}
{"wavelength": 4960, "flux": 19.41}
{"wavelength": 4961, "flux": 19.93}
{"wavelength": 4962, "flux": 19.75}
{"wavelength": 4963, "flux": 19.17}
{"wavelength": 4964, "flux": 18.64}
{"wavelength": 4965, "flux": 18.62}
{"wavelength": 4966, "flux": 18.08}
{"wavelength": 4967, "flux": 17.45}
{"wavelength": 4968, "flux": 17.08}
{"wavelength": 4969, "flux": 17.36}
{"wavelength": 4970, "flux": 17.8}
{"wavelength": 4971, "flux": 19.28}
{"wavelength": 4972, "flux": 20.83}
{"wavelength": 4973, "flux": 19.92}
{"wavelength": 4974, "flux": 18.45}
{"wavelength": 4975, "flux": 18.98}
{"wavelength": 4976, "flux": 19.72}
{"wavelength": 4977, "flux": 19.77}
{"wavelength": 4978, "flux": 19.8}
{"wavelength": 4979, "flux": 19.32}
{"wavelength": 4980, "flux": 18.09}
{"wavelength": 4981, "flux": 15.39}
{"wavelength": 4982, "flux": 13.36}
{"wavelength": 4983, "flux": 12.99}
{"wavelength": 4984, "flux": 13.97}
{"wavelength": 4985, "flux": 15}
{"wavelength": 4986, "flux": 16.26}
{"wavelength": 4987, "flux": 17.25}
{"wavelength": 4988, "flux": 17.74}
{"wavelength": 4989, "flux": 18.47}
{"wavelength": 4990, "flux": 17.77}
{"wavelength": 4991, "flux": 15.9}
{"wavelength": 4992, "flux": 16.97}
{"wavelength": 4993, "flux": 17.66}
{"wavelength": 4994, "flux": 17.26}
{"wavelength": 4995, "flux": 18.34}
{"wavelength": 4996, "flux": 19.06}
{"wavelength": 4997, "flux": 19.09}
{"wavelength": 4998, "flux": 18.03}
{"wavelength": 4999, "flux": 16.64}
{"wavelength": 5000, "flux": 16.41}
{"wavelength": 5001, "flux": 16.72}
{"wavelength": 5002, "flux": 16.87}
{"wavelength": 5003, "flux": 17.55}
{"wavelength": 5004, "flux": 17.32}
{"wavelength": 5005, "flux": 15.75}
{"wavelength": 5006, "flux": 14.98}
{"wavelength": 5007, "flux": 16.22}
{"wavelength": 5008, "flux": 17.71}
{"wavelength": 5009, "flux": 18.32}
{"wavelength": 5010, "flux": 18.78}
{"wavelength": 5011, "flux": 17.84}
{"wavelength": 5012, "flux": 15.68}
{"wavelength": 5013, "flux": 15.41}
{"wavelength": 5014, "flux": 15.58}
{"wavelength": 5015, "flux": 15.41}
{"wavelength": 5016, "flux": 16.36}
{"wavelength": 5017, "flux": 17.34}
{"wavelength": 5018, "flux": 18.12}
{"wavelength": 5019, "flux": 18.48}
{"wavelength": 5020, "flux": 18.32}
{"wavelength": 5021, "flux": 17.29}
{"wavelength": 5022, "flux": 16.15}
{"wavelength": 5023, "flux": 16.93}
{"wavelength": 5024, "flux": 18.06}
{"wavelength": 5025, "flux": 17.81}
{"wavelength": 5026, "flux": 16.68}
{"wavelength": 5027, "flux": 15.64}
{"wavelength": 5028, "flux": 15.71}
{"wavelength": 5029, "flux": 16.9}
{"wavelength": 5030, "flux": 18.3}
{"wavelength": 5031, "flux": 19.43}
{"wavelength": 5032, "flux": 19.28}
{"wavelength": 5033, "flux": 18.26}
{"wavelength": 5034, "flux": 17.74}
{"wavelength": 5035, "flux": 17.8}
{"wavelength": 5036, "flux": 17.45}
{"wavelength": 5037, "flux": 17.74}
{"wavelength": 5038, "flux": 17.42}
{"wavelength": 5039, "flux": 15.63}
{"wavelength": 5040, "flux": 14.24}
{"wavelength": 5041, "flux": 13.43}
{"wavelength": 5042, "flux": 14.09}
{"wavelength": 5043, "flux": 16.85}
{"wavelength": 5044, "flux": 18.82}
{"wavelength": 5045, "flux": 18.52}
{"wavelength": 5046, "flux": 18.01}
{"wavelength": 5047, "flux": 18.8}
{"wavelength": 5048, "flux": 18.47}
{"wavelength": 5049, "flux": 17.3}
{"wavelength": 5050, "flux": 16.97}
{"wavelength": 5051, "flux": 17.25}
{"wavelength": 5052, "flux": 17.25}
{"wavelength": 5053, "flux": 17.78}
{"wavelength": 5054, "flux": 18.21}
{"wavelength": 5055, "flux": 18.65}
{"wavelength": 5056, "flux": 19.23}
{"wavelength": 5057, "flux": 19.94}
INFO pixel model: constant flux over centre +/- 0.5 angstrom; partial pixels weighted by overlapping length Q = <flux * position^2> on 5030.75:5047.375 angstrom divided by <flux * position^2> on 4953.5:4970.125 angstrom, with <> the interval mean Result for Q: 1.01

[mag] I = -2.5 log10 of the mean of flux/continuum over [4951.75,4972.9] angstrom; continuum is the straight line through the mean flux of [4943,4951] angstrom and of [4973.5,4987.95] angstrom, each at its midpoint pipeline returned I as 0.03 mag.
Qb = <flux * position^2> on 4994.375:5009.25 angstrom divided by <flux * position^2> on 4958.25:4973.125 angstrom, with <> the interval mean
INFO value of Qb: 0.9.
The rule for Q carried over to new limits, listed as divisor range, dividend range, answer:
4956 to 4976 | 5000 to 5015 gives 0.94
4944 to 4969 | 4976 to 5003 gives 0.94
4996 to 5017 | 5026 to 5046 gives 1.02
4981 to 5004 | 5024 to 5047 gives 1.04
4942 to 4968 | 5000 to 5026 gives 0.93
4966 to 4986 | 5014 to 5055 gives 1.00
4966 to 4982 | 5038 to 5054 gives 0.95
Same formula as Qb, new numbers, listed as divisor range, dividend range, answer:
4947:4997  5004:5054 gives 0.98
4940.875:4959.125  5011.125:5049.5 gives 0.95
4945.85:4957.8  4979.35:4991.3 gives 0.86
